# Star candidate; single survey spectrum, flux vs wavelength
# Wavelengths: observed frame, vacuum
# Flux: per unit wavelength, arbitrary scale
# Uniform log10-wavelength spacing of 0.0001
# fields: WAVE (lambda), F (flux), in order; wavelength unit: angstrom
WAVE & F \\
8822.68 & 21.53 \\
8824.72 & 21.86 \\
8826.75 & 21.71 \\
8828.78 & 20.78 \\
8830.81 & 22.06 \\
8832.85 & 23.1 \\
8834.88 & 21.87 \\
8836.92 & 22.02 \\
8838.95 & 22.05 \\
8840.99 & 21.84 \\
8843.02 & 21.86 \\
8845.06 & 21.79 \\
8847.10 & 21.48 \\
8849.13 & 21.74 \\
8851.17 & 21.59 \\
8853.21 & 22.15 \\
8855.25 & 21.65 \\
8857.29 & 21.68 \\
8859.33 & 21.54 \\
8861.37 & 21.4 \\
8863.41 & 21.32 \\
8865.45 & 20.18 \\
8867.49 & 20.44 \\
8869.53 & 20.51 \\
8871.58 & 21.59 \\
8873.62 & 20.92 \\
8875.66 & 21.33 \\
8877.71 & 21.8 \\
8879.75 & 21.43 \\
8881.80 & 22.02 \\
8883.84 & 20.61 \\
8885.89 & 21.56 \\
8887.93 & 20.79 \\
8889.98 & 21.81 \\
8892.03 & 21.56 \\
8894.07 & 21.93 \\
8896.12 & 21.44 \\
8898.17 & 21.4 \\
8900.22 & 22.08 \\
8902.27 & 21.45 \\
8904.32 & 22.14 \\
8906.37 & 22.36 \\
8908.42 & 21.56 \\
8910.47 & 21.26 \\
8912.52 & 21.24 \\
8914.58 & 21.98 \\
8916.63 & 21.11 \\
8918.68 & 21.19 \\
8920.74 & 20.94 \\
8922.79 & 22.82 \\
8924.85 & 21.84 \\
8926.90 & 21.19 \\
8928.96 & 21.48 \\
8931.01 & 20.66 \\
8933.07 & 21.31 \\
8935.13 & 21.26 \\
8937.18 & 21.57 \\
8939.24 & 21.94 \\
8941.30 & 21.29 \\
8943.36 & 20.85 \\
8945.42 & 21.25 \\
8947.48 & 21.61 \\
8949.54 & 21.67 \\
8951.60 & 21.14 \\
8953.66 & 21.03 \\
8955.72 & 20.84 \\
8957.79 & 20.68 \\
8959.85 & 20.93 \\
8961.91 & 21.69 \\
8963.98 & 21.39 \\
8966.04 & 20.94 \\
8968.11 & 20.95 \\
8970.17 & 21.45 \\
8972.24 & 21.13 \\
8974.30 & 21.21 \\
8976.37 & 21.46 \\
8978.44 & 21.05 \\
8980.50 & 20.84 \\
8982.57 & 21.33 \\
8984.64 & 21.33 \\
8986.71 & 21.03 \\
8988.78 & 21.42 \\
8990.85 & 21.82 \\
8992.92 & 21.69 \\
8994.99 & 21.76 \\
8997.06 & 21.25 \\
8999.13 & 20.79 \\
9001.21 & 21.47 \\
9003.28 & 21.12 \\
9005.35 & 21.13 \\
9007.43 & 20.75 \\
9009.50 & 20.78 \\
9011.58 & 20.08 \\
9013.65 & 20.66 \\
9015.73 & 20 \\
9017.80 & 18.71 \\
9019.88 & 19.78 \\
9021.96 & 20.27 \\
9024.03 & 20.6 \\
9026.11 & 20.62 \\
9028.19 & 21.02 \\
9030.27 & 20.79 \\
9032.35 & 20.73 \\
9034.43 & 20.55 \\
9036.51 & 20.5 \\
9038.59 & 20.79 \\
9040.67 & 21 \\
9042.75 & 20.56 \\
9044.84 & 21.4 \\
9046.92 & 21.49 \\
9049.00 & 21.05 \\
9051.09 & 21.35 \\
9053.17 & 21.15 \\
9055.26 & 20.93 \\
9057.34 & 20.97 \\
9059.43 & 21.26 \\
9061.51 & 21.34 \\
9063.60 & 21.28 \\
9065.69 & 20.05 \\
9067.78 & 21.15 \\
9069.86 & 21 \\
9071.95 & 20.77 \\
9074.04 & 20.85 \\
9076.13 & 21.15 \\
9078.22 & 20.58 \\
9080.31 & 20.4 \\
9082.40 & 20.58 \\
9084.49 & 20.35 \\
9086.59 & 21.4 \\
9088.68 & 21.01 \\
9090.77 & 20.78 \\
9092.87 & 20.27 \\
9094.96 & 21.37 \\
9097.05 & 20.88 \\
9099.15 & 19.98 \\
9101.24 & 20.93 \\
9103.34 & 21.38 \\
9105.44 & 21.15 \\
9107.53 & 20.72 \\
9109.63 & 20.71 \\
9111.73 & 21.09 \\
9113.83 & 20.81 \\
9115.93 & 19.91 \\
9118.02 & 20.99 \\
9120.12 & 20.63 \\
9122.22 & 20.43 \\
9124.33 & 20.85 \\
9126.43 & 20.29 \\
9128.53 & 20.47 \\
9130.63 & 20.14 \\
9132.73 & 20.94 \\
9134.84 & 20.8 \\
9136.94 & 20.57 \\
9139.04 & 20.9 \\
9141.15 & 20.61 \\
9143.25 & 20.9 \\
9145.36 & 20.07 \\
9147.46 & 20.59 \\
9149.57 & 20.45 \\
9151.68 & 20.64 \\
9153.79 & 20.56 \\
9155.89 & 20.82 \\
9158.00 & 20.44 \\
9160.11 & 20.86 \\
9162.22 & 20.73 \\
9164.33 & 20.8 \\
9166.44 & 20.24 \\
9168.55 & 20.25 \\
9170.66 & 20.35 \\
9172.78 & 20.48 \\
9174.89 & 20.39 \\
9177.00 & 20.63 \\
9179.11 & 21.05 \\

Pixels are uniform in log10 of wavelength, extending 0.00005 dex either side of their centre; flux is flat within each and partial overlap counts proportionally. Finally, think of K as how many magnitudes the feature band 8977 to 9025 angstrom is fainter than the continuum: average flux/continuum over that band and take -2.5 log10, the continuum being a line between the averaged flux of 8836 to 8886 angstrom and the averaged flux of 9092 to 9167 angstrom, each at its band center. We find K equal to 0.01 mag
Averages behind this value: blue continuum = 21.5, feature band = 20.9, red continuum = 20.7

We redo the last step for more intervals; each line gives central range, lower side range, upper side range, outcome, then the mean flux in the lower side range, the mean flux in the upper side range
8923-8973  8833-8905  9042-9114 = 0.00 mag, 21.5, 20.9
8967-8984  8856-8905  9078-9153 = 0.00 mag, 21.4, 20.7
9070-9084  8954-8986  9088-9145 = 0.01 mag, 21.1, 20.7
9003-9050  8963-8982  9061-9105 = 0.02 mag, 21.2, 20.8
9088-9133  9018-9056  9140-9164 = 0.00 mag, 20.8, 20.6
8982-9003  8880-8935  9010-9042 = -0.03 mag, 21.5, 20.4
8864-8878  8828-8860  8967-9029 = 0.04 mag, 21.8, 20.9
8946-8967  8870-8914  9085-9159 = 0.01 mag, 21.5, 20.7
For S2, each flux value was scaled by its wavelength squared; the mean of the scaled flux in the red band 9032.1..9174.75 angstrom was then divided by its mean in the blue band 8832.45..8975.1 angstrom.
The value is 1.01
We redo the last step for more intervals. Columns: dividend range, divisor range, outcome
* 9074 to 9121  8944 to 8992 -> 1.01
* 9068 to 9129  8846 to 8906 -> 1.02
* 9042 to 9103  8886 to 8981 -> 1.01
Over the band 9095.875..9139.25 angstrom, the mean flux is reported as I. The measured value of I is 20.7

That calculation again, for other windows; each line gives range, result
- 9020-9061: 20.9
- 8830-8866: 21.8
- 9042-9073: 21.1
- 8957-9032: 20.9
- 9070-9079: 20.9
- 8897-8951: 21.5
